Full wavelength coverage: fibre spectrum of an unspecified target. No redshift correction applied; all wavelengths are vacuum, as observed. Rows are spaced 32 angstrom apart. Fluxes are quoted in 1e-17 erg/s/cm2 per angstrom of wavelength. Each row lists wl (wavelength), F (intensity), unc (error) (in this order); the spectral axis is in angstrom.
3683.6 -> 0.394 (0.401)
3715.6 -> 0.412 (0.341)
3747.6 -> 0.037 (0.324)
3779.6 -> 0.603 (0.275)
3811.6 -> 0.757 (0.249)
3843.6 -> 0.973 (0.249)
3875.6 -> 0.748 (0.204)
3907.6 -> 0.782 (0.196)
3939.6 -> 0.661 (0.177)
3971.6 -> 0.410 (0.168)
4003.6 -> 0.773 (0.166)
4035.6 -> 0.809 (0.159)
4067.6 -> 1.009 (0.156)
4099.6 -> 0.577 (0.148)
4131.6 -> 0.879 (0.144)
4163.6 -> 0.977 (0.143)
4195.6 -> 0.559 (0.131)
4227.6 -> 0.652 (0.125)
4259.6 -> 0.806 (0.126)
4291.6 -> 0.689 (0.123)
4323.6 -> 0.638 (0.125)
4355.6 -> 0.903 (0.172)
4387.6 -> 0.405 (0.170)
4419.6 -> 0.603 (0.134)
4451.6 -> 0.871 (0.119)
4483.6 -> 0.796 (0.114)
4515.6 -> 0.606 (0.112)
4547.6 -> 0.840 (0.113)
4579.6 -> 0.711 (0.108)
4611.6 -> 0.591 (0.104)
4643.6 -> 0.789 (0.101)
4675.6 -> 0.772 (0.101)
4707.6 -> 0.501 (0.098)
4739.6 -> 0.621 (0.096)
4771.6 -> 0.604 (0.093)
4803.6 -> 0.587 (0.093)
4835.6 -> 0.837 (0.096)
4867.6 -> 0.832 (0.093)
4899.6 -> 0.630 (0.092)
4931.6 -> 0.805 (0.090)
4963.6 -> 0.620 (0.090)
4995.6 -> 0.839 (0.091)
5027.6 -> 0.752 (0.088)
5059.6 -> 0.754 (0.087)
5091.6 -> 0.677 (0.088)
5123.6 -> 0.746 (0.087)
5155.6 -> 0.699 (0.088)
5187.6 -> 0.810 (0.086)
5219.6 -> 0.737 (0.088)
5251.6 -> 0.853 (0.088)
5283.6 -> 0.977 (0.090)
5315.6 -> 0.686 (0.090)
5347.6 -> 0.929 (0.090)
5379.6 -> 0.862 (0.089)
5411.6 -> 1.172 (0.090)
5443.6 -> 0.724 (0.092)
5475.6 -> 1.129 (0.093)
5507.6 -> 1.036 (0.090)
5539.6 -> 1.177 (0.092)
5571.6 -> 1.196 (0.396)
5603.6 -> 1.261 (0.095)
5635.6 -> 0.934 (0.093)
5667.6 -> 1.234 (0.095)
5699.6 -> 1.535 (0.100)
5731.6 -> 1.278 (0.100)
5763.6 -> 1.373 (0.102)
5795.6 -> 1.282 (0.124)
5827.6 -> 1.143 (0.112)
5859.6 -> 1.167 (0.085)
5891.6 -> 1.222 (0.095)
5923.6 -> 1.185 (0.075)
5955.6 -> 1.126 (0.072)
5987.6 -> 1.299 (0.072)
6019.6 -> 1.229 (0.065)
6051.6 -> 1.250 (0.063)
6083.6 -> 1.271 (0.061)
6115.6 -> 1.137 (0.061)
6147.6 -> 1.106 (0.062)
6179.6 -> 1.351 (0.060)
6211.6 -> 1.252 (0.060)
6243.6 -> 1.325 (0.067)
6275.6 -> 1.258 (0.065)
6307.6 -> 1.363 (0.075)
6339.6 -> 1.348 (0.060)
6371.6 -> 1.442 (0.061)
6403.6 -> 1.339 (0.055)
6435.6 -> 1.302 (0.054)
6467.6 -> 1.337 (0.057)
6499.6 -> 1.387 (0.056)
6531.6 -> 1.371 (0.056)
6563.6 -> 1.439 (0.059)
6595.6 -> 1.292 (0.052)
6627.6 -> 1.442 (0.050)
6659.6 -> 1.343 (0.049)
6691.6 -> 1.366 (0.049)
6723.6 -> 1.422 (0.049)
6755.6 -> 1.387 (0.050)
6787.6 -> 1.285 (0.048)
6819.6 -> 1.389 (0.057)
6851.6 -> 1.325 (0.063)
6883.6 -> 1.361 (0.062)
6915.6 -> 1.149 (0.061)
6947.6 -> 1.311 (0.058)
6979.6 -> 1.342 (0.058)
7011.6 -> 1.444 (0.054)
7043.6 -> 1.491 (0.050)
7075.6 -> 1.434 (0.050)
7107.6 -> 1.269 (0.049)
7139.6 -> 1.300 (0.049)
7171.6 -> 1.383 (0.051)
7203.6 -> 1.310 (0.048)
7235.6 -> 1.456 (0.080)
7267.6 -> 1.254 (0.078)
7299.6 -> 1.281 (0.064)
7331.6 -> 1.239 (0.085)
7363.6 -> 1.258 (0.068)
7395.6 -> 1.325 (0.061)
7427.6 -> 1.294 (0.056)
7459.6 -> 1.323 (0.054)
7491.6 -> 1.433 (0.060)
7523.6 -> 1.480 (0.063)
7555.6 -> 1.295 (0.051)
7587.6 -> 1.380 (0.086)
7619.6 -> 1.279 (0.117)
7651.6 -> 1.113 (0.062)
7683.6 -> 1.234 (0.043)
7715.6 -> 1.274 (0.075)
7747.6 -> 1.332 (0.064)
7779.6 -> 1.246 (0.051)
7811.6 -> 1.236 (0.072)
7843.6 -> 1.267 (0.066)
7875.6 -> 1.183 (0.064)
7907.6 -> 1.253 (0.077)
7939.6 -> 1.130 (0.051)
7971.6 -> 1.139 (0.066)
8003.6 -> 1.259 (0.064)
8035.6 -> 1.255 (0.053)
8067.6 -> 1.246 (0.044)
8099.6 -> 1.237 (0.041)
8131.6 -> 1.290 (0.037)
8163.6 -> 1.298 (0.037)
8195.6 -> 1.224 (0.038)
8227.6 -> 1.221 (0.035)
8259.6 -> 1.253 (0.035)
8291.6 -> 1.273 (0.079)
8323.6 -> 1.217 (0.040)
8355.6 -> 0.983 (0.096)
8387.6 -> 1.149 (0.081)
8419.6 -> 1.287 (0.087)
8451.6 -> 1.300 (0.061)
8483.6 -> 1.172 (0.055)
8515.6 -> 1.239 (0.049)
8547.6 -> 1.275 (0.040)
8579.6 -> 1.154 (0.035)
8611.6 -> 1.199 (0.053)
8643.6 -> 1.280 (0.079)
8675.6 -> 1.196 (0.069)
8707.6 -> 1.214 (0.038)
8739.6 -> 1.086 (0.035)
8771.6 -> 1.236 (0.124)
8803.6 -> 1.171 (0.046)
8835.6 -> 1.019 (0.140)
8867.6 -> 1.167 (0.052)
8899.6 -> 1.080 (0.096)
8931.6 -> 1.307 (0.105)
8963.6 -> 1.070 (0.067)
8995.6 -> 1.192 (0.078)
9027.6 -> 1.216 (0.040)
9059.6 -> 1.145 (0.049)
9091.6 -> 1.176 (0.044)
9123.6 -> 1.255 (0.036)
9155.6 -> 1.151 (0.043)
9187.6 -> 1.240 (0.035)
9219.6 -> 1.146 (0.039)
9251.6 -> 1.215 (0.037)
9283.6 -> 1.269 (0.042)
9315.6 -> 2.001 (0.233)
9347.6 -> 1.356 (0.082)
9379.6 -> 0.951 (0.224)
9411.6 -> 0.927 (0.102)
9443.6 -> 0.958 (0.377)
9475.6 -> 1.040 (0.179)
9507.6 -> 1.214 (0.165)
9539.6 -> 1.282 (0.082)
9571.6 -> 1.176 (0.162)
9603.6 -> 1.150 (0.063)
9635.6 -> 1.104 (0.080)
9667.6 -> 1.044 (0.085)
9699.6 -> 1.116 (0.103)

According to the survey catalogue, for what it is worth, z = 0.418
